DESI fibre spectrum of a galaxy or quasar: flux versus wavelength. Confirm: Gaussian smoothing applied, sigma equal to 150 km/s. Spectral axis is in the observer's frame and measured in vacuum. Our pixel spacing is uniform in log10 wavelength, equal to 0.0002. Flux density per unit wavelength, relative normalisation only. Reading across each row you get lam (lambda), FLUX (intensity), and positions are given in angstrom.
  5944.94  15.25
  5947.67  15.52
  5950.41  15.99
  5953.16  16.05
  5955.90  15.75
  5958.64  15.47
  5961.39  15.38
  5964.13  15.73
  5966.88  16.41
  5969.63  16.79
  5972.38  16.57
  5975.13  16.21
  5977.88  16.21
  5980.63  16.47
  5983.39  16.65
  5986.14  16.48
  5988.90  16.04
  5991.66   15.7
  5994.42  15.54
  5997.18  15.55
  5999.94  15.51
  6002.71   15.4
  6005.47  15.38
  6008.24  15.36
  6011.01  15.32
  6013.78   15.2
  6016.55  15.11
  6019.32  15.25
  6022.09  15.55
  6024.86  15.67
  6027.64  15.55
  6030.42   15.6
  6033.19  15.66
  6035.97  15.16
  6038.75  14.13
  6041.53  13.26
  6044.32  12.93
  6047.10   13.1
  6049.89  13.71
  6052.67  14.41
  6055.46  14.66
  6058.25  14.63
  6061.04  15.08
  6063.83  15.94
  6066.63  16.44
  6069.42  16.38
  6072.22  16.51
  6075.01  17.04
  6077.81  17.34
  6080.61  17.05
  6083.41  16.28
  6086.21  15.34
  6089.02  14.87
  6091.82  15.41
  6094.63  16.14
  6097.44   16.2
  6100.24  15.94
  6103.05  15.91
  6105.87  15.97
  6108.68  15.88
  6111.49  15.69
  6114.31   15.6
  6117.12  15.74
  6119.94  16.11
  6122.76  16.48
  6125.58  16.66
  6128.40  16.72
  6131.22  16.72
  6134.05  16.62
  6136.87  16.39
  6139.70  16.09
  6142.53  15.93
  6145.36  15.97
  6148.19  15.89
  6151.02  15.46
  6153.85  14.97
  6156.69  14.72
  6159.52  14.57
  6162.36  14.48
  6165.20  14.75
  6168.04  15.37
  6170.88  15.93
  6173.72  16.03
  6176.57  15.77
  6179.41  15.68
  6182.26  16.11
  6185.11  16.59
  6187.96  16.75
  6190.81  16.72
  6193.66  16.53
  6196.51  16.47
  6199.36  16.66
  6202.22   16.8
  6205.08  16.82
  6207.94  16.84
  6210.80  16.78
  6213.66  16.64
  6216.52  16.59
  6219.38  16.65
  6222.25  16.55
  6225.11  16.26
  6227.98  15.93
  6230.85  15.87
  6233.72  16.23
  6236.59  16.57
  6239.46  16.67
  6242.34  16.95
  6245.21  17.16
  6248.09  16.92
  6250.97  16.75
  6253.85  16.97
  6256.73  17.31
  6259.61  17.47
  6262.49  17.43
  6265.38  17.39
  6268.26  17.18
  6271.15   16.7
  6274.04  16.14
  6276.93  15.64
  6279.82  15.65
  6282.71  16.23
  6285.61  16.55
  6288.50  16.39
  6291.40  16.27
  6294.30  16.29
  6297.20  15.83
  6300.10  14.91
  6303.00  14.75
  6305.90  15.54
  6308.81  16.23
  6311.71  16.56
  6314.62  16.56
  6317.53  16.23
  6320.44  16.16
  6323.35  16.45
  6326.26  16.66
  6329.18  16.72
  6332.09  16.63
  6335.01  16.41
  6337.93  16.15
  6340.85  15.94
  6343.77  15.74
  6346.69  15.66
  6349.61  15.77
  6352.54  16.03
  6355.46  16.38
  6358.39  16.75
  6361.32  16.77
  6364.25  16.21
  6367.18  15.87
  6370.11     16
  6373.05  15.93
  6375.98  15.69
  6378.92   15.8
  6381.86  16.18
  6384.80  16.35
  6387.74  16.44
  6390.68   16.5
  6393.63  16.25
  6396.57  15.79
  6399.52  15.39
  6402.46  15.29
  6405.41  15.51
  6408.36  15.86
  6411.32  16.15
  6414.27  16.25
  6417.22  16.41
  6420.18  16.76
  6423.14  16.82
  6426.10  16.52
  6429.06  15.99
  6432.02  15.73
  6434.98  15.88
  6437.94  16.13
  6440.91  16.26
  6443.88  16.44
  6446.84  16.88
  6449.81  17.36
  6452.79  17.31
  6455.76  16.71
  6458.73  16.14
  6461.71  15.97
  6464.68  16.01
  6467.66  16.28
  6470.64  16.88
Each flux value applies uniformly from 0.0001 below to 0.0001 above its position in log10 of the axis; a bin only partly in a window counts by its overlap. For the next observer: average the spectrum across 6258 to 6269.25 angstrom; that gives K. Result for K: 17.4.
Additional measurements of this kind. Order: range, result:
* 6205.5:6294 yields 16.6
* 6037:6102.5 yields 15.3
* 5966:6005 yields 16.1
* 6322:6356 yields 16.2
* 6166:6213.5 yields 16.4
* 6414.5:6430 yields 16.5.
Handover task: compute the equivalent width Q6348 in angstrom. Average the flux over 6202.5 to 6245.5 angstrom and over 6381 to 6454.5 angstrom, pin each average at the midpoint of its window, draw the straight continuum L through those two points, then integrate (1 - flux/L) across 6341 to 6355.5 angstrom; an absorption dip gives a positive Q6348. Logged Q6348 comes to 0.4 angstrom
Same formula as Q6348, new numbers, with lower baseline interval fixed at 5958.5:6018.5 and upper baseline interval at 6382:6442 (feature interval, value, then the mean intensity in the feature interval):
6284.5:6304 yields 0.2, 15.9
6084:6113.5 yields 0.3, 15.7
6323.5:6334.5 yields -0.4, 16.6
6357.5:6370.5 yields -0.2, 16.3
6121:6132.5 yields -0.5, 16.6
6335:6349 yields 0.1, 15.9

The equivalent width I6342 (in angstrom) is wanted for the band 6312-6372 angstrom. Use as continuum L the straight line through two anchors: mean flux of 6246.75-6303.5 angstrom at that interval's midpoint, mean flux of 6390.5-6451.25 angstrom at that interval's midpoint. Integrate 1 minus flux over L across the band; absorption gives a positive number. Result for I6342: 0.3 angstrom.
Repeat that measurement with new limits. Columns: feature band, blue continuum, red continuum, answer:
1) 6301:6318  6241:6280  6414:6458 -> 0.8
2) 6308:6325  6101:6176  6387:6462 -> -0.3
